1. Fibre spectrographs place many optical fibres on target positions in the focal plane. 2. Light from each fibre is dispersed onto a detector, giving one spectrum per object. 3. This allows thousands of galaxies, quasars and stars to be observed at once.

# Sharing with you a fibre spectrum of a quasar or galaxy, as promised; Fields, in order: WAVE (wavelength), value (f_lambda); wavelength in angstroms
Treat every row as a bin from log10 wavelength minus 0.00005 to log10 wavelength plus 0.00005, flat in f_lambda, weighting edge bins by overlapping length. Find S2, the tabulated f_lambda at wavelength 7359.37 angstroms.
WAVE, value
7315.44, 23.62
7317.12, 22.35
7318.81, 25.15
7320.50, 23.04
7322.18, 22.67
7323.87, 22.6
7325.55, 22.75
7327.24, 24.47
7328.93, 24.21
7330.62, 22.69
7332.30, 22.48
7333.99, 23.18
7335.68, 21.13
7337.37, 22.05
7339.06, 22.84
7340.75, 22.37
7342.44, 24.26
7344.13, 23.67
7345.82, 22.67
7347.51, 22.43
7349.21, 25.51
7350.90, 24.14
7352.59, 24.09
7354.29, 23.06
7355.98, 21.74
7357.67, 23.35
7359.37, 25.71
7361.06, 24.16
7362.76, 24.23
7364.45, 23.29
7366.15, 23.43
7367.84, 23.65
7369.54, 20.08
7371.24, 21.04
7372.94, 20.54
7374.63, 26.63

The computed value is 25.71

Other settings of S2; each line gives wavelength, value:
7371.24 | 21.04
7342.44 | 24.26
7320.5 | 23.04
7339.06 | 22.84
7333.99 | 23.18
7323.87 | 22.6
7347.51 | 22.43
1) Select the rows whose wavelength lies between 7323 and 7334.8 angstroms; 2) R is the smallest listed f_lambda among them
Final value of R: 22.48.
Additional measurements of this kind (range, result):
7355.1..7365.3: 21.74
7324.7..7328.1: 22.75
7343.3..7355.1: 22.43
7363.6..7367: 23.29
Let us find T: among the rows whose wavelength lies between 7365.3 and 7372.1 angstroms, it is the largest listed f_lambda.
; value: 23.65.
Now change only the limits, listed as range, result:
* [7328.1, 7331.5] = 24.21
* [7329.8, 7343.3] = 24.26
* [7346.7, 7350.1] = 25.51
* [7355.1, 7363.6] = 25.71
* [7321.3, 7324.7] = 22.67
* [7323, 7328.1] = 24.47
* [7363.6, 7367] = 23.43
